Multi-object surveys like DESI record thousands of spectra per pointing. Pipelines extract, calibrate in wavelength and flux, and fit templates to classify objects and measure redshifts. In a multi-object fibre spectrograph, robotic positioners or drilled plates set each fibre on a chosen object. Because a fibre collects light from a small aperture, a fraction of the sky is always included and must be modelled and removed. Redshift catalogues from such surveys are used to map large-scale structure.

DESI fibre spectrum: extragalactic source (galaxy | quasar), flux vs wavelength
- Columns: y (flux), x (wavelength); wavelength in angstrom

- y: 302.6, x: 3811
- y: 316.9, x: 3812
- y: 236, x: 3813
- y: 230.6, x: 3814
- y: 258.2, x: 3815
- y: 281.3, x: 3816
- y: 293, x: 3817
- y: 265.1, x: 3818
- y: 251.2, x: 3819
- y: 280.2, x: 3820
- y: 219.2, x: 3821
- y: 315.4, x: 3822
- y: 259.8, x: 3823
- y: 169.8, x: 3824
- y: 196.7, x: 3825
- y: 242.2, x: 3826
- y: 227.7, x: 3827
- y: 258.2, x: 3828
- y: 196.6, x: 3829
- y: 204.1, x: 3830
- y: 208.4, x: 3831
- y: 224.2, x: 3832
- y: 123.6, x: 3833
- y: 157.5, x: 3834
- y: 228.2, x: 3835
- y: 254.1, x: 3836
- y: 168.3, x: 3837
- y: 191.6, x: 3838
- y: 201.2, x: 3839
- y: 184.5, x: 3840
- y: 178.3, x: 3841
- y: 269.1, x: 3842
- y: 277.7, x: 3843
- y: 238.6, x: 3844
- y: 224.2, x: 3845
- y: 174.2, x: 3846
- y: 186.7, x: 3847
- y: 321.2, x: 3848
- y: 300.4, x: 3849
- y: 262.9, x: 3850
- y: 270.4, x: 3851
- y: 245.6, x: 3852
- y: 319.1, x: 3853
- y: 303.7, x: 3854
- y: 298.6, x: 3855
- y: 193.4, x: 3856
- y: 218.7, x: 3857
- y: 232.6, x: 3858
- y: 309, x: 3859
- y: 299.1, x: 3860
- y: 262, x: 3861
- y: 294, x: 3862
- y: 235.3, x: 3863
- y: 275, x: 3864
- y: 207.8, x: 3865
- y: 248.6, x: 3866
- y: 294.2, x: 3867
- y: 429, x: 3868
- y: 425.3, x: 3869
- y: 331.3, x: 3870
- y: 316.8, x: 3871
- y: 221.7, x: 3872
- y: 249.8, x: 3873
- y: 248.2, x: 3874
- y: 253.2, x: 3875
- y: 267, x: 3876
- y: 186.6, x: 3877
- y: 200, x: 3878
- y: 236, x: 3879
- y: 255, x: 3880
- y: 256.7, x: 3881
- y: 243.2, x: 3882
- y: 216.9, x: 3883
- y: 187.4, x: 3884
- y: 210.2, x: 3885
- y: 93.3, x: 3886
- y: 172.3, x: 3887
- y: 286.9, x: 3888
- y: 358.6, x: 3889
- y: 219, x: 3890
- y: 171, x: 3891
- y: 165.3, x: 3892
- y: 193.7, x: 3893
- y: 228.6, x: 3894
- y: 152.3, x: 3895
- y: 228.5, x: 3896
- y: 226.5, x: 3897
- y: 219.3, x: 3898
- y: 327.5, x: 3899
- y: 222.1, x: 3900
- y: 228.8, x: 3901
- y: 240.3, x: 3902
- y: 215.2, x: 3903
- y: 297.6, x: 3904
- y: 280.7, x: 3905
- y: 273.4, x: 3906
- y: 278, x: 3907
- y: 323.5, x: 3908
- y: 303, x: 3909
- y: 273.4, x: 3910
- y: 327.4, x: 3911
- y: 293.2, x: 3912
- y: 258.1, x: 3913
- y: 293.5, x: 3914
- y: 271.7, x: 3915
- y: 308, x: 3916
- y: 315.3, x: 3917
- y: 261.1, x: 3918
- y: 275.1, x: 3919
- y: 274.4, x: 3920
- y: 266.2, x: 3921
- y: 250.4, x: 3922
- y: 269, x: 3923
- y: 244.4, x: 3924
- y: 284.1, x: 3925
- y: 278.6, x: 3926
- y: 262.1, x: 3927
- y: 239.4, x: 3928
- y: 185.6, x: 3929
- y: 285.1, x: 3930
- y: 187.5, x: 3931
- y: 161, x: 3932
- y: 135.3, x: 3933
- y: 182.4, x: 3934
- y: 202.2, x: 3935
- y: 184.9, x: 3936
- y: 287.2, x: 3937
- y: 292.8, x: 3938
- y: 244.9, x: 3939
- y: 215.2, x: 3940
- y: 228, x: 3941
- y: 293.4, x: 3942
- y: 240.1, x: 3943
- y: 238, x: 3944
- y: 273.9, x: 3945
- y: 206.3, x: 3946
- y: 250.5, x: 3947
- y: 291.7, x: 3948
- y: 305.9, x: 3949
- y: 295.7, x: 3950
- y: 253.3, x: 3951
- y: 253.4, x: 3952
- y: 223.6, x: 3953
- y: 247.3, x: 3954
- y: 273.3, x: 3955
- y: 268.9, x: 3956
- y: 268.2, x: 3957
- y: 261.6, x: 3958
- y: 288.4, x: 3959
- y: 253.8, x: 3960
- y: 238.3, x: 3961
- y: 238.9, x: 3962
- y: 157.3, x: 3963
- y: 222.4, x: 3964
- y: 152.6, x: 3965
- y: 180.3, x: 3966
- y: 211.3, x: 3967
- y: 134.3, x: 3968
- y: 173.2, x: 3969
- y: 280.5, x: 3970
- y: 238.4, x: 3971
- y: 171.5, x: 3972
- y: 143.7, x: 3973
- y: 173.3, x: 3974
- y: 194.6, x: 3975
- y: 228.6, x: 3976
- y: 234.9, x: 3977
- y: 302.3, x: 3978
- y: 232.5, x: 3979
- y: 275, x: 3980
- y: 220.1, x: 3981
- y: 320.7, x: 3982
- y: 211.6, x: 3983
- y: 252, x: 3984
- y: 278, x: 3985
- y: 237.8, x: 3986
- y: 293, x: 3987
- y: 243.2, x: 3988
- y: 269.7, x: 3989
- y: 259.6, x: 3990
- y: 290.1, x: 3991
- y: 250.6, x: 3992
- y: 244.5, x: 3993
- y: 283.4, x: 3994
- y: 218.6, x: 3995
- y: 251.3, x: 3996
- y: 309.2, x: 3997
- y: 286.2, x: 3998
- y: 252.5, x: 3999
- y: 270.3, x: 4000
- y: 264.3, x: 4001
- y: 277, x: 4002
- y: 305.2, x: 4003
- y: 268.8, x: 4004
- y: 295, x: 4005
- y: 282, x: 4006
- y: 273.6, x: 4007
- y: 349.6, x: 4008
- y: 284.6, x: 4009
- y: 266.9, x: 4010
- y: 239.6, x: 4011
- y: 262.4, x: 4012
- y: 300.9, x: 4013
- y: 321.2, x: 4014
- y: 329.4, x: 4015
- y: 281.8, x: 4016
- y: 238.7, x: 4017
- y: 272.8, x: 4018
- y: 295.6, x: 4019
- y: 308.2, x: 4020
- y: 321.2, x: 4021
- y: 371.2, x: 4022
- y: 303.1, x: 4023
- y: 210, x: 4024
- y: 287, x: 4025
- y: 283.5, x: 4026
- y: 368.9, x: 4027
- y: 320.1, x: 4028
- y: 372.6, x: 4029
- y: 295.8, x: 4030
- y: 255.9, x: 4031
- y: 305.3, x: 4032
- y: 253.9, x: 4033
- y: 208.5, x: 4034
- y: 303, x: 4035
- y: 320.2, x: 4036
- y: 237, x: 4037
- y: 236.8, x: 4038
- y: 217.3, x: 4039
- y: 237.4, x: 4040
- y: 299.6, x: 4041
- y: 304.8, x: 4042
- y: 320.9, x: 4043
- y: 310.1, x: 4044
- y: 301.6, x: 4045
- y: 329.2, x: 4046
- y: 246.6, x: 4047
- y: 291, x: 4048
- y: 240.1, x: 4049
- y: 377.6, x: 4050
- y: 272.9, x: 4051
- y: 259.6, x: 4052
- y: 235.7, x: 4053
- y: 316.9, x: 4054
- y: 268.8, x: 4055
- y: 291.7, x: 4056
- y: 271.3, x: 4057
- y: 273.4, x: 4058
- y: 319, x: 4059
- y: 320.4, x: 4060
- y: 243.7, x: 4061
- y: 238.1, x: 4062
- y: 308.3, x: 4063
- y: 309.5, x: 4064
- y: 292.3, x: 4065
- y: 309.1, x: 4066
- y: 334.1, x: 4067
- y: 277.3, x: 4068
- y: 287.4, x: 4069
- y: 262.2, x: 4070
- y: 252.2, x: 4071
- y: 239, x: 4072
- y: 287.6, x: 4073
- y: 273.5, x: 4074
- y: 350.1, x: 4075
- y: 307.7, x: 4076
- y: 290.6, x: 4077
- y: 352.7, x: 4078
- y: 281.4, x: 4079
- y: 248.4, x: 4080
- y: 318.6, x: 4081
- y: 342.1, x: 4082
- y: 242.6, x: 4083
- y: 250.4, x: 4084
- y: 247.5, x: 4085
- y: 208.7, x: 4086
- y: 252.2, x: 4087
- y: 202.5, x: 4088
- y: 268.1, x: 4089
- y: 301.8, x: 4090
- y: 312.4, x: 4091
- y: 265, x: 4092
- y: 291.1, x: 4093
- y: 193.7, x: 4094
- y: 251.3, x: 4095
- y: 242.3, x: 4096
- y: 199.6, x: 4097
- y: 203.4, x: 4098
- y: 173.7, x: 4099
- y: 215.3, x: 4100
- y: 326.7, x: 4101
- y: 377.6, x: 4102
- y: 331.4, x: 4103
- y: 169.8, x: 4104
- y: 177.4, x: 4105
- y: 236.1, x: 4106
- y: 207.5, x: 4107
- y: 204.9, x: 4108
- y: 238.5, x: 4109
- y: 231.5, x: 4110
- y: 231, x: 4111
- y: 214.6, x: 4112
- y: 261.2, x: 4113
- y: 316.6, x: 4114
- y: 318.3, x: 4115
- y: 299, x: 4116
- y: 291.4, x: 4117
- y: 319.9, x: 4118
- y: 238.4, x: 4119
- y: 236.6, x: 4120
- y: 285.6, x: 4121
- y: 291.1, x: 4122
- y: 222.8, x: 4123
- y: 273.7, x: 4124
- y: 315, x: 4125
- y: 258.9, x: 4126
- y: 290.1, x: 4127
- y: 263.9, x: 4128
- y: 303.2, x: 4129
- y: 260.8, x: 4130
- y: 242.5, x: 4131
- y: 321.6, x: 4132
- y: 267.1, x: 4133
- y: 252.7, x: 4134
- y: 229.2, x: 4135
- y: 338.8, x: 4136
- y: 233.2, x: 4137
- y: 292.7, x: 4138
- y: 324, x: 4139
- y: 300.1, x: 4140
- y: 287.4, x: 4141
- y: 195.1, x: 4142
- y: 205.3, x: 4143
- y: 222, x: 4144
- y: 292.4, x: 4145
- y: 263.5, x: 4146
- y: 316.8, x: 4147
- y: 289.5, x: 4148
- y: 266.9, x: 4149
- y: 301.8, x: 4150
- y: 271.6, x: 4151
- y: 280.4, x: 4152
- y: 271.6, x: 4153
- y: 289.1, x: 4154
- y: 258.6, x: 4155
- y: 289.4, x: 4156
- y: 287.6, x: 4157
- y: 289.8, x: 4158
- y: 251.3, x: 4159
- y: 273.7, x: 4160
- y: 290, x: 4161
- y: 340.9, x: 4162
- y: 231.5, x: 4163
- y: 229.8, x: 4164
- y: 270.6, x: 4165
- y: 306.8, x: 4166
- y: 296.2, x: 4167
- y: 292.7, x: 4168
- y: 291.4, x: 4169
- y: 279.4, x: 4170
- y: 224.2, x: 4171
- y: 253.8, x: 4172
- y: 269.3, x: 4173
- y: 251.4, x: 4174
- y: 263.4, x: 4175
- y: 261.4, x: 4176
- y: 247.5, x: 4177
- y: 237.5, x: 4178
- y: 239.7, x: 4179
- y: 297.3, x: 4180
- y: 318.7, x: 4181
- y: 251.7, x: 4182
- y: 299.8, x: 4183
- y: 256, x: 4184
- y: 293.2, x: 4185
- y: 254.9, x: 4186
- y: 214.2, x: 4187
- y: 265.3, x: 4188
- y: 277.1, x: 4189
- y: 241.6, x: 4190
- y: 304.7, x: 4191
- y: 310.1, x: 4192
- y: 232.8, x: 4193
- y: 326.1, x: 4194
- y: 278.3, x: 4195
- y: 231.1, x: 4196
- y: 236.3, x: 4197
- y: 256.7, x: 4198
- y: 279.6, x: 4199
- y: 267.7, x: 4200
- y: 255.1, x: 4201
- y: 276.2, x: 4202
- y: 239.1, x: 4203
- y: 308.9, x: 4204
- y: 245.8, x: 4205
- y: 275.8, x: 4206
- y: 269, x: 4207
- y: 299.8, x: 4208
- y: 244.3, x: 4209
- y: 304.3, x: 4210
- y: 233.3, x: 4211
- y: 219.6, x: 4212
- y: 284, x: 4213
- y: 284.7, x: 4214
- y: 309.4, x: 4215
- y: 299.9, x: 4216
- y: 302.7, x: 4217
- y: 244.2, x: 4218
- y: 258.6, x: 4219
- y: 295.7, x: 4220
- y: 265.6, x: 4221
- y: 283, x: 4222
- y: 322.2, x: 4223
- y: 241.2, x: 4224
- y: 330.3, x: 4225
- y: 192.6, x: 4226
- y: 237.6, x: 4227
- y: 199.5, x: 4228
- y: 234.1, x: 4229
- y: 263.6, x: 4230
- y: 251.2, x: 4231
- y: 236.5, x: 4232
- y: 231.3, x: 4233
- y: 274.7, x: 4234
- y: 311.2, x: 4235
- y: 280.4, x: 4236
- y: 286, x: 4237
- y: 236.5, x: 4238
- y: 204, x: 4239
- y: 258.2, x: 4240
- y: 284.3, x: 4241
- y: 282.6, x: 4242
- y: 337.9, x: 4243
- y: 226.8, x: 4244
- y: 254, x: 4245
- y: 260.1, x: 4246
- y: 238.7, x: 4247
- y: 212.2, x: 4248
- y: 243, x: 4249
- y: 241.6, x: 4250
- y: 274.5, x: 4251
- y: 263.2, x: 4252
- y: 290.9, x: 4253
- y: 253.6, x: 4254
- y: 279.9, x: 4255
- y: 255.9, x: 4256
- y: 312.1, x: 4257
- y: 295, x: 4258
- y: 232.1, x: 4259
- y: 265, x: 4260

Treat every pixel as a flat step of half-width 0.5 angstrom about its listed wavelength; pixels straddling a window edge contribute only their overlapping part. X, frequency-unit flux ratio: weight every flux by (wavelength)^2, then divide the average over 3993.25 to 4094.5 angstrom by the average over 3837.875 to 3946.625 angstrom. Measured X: 1.22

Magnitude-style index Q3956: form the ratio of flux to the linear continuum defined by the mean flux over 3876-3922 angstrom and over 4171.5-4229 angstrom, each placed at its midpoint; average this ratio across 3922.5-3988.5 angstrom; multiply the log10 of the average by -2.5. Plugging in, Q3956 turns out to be 0.07 mag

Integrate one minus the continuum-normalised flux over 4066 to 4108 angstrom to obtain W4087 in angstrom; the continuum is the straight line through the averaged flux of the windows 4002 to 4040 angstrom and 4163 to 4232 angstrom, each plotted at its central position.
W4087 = 2.3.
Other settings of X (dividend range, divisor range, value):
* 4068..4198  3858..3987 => 1.21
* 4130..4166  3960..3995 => 1.29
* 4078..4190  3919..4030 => 1.12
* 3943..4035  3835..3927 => 1.09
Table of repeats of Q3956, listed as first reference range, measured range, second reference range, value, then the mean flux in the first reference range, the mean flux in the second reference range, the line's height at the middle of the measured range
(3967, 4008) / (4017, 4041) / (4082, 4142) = -0.127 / 251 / 261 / 254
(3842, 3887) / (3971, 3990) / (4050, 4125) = 0.107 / 256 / 269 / 263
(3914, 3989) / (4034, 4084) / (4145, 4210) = -0.119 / 241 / 272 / 256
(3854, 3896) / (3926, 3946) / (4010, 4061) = 0.150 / 248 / 288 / 263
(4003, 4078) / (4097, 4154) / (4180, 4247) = 0.052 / 288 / 267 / 278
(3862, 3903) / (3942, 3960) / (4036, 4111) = -0.037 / 244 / 270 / 253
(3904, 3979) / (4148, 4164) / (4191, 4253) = -0.072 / 246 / 265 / 260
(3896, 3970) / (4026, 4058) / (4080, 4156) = -0.113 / 249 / 264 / 258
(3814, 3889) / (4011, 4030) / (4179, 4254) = -0.181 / 245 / 266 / 255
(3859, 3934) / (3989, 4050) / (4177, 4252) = -0.104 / 253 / 265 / 258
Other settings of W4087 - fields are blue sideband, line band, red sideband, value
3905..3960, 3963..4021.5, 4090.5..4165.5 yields 1.31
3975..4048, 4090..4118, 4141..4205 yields 2.02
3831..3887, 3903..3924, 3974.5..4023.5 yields -2.14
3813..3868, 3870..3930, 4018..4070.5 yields 1.55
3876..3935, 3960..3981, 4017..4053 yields 4.36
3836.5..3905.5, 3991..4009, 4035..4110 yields -0.95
